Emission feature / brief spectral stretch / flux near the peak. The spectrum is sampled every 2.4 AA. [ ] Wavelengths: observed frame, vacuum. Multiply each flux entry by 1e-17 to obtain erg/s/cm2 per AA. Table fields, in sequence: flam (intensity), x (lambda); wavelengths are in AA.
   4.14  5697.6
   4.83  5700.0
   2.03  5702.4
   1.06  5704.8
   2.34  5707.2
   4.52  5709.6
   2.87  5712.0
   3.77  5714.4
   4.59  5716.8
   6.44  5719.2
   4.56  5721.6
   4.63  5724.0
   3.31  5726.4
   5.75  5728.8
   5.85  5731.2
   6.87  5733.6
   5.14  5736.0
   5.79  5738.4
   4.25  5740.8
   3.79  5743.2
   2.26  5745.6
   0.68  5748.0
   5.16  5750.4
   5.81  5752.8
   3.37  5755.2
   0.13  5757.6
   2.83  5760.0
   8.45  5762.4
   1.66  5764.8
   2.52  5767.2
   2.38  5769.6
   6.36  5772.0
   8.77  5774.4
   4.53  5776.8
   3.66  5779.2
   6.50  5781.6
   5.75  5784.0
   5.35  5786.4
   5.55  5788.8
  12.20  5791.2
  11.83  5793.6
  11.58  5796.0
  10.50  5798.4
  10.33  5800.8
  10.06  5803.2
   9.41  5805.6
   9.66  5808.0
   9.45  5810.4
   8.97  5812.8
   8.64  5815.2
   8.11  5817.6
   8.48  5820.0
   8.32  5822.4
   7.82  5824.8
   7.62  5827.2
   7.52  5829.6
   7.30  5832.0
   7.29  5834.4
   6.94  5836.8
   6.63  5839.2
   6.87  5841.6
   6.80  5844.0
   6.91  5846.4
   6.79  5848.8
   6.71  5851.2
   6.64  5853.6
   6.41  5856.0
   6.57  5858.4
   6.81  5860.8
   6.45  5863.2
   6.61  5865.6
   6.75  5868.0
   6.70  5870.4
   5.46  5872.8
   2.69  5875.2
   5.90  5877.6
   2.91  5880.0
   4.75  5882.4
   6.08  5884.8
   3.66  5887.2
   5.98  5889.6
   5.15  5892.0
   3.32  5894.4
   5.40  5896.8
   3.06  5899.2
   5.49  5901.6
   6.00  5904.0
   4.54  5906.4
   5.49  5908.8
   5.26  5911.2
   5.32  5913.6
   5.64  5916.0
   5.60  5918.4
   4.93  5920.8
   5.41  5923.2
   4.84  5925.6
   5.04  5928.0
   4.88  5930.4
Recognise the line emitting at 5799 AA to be Lyman alpha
